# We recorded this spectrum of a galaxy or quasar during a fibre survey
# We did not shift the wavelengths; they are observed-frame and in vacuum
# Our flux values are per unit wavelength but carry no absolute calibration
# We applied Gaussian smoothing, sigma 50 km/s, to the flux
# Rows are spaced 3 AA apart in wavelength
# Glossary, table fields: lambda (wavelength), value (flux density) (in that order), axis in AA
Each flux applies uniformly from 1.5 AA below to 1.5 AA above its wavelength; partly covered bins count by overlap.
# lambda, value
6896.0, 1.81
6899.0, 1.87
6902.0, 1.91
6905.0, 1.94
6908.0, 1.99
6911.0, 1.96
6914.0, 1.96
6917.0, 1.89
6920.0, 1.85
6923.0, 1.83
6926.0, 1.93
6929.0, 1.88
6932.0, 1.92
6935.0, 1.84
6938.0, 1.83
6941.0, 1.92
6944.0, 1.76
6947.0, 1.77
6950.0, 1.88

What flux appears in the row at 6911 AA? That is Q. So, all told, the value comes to 1.96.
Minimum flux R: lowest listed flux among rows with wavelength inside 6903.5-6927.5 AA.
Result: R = 1.83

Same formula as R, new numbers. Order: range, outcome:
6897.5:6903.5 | 1.87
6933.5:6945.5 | 1.76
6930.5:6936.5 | 1.84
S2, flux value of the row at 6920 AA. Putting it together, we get 1.85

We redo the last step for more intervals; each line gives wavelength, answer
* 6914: 1.96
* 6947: 1.77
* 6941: 1.92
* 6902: 1.91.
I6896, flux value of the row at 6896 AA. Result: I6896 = 1.81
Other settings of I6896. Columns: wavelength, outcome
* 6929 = 1.88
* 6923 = 1.83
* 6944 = 1.76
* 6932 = 1.92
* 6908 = 1.99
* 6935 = 1.84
